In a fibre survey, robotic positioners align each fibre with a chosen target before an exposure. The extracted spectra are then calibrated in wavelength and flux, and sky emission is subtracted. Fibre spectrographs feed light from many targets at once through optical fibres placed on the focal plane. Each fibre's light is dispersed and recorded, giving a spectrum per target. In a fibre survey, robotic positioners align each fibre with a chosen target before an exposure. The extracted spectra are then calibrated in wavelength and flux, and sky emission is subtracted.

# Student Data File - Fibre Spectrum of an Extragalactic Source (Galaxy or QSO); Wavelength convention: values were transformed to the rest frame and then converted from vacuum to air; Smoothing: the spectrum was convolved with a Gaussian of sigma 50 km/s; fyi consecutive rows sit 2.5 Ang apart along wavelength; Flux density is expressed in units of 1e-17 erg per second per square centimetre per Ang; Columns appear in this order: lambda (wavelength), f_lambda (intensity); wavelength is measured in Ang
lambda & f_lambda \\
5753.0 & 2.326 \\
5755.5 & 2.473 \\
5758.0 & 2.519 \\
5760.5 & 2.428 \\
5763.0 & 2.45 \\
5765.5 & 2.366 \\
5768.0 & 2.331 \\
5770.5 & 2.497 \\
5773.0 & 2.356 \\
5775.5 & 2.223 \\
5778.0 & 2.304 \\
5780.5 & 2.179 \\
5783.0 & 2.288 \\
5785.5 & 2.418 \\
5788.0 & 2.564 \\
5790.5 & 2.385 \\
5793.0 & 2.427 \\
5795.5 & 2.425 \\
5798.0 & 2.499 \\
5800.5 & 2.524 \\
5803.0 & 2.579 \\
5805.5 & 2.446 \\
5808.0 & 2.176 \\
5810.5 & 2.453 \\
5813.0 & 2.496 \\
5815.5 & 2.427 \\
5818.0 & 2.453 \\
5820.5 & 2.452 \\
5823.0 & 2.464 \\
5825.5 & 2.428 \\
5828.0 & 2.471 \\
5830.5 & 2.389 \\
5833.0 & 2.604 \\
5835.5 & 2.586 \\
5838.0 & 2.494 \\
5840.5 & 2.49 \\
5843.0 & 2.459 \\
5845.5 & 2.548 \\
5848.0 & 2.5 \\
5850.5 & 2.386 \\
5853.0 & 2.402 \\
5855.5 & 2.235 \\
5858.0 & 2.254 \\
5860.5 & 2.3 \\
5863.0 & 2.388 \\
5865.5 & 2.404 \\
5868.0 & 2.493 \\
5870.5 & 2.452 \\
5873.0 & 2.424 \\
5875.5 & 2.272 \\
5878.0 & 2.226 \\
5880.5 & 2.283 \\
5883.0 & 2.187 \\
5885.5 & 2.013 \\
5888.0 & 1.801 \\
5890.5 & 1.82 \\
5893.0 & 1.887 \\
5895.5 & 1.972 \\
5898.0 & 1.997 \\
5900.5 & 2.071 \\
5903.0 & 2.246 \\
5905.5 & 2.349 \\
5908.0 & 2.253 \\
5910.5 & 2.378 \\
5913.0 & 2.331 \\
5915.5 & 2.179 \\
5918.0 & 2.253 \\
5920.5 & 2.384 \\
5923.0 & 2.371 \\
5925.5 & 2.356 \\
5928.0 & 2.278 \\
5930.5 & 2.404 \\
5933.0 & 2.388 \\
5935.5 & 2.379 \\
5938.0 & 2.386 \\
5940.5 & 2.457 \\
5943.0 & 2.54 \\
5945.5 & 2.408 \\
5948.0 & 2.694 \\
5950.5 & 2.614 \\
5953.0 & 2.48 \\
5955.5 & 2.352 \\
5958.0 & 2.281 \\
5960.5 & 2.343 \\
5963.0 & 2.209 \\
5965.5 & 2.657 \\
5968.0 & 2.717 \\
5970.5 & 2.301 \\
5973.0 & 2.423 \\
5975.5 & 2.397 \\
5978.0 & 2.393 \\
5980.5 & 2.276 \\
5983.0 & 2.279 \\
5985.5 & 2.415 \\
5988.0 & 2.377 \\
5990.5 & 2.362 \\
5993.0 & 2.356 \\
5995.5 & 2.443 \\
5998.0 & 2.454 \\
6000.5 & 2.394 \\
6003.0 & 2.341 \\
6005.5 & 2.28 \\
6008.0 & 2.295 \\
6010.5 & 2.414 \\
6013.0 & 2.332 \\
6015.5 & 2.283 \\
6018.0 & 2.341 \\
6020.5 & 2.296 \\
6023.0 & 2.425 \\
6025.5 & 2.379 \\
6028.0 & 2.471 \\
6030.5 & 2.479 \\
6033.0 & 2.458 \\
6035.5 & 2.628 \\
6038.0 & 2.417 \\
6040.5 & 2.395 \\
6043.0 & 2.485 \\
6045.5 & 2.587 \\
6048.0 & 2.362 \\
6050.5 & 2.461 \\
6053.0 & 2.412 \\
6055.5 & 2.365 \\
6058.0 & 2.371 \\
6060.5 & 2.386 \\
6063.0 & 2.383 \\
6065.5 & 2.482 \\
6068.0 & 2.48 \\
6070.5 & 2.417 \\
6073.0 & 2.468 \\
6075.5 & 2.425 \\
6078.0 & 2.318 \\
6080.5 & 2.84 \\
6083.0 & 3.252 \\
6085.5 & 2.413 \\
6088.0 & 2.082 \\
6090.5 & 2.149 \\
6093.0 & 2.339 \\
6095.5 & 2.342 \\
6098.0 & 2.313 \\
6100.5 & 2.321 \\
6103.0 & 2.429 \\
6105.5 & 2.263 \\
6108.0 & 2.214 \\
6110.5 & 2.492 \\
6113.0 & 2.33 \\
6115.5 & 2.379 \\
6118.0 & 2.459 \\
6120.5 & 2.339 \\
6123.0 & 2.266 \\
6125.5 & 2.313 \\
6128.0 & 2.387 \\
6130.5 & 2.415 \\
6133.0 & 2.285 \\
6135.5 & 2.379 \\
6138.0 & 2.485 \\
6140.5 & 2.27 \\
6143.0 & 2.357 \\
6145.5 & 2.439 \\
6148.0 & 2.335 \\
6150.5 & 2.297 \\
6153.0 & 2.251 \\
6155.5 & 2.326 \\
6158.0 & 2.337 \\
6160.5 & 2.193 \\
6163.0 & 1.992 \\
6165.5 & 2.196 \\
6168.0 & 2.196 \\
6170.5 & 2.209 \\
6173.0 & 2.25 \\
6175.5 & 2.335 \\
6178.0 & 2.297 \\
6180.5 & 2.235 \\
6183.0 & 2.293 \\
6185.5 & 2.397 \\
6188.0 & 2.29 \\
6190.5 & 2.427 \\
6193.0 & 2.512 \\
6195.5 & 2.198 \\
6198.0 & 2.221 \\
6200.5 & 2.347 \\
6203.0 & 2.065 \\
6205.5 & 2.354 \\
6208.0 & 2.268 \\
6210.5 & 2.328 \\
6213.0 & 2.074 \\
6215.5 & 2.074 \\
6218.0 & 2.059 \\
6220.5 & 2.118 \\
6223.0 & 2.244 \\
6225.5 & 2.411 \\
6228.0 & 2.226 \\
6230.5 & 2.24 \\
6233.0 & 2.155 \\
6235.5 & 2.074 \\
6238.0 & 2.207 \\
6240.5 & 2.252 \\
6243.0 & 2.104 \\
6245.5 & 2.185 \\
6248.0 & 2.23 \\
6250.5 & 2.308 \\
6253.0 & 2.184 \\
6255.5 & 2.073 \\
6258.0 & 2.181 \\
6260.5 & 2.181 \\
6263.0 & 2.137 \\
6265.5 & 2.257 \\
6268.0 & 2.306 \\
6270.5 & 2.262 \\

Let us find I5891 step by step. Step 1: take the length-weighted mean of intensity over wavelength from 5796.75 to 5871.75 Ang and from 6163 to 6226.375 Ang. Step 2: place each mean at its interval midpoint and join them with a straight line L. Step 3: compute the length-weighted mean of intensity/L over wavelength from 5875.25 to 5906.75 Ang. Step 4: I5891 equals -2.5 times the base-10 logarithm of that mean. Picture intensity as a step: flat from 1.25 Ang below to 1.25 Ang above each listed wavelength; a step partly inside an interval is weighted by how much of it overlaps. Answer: 0.16 mag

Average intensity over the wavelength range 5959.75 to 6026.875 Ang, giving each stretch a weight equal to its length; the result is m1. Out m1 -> 2.38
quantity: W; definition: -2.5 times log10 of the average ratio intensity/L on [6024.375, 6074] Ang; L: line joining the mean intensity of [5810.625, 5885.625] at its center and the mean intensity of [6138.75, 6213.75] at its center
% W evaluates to -0.05 mag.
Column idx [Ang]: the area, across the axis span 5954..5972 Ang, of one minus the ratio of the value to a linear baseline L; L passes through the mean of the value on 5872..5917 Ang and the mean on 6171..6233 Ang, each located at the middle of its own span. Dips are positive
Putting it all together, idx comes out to -2.0 Ang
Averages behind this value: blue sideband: 2.15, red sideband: 2.26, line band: 2.41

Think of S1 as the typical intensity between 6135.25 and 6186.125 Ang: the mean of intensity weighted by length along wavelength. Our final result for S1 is 2.29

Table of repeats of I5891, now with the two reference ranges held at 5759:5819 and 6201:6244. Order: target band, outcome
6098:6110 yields -0.03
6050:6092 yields -0.08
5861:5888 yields 0.03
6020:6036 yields -0.07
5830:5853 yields -0.05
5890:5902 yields 0.20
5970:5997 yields -0.03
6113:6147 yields -0.06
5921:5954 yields -0.05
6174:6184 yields -0.04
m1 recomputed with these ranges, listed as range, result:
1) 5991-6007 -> 2.38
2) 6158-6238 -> 2.24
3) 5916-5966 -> 2.4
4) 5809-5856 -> 2.46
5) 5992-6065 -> 2.4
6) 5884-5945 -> 2.23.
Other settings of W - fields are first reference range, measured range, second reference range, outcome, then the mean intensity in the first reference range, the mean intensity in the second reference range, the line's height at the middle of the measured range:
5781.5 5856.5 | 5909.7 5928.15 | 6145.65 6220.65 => 0.036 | 2.45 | 2.25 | 2.4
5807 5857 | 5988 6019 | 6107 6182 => 0.005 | 2.45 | 2.31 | 2.37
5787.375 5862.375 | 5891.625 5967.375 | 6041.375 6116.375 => 0.046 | 2.44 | 2.42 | 2.43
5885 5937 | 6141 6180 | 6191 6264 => -0.029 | 2.2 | 2.21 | 2.21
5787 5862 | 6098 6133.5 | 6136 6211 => -0.016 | 2.44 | 2.29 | 2.32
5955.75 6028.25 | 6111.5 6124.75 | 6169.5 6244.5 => -0.027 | 2.38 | 2.24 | 2.3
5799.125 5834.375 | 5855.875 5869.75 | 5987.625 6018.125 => 0.031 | 2.46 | 2.36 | 2.43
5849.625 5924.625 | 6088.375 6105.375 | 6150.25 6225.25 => -0.027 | 2.23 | 2.25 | 2.24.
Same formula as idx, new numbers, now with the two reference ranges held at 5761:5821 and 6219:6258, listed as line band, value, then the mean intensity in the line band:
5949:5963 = -0.4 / 2.4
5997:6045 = -2.1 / 2.4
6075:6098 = -1.9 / 2.46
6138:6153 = -0.7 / 2.34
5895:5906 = 1.1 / 2.12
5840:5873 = -0.5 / 2.41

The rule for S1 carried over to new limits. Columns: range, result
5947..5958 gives 2.5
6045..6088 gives 2.48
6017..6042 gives 2.43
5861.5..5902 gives 2.17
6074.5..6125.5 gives 2.4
